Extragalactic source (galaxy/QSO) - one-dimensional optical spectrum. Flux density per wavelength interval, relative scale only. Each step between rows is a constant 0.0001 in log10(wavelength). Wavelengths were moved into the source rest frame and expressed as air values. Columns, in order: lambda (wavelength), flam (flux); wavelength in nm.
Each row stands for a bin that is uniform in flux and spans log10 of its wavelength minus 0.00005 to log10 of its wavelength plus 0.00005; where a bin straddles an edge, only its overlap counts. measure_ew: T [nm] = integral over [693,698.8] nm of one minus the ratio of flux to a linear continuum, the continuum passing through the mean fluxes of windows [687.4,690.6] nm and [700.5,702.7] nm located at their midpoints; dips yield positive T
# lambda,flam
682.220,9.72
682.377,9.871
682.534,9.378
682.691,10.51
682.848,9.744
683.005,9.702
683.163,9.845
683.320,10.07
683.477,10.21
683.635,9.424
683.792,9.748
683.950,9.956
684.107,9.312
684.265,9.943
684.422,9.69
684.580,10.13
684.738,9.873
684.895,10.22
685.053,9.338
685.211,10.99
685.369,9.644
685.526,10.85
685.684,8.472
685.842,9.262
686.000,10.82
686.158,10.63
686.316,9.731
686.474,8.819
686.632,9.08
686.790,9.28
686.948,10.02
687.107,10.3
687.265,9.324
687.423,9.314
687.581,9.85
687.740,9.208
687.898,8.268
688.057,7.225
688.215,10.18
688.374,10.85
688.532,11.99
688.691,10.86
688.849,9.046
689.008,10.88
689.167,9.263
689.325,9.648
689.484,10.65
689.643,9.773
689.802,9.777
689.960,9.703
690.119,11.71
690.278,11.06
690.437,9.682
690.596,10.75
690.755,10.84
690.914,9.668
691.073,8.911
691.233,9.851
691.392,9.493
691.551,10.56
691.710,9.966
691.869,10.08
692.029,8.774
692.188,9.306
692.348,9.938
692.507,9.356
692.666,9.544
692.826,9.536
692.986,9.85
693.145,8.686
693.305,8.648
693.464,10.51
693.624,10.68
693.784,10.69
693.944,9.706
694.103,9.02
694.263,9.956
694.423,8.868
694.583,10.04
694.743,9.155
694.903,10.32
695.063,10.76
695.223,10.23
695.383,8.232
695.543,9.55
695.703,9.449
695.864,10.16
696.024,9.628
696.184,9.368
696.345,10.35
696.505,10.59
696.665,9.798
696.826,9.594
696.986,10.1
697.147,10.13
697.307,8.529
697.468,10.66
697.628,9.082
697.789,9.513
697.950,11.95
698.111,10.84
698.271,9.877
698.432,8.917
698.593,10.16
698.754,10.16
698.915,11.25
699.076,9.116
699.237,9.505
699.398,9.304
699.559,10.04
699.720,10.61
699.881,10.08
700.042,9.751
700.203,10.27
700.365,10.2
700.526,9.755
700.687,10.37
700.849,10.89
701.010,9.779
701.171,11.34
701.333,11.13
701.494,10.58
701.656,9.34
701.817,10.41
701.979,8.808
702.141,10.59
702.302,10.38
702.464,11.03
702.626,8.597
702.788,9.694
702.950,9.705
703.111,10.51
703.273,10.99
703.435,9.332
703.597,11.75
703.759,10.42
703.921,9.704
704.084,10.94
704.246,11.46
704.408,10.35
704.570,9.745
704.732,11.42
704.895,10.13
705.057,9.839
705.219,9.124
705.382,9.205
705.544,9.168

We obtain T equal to 0.165 nm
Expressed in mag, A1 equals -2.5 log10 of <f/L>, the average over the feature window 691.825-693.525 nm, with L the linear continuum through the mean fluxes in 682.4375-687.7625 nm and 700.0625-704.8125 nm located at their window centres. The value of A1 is 0.06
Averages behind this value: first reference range 9.79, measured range 9.45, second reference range 10.3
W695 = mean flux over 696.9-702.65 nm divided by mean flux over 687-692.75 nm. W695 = 1.02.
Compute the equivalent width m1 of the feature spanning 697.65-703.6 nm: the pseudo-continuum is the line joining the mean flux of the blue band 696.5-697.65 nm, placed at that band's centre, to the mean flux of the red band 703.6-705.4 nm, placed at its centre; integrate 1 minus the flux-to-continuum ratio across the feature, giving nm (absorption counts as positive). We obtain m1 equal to -0.06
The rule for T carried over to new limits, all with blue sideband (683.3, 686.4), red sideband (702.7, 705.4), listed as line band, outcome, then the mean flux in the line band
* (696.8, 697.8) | 0.05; 9.68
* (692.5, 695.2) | 0.09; 9.75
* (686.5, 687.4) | 0.04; 9.54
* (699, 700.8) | 0.05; 9.93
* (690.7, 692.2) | 0.04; 9.75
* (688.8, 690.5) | -0.02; 10.1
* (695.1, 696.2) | 0.06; 9.58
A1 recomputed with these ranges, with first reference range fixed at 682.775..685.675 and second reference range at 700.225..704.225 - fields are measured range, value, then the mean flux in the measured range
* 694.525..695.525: 0.04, 9.77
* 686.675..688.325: 0.07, 9.32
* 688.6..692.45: 0.00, 10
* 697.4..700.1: 0.02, 10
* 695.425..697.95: 0.04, 9.81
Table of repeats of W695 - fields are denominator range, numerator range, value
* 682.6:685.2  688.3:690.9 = 1.05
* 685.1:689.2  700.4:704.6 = 1.05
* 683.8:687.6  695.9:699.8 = 1.02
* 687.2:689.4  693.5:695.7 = 1.01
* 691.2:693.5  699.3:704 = 1.06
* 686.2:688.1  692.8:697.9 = 1.05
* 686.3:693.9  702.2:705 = 1.06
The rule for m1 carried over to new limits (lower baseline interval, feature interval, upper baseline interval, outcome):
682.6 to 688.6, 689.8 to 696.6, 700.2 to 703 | 0.084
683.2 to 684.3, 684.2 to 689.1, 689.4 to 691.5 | 0.071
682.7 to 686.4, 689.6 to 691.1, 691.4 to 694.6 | -0.076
